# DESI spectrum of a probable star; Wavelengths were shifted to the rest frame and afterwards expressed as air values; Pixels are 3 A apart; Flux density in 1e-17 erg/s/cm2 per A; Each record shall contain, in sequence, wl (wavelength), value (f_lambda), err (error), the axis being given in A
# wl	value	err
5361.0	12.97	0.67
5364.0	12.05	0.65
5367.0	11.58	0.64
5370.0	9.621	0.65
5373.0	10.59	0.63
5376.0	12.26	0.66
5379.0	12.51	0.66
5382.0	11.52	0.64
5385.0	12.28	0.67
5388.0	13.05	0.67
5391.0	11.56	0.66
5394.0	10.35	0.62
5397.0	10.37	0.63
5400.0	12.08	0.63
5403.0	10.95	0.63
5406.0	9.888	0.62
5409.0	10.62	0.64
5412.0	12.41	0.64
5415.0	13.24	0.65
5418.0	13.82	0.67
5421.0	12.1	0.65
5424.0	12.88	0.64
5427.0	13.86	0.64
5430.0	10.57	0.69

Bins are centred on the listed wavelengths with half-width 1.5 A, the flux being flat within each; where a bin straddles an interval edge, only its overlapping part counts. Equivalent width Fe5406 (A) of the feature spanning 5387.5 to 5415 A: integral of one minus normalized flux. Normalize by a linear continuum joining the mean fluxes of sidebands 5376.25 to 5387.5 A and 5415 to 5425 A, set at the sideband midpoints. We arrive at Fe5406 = 2.8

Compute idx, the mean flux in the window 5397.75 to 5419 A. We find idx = 11.8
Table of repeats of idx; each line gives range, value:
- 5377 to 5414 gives 11.5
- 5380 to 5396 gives 11.7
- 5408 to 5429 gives 12.7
